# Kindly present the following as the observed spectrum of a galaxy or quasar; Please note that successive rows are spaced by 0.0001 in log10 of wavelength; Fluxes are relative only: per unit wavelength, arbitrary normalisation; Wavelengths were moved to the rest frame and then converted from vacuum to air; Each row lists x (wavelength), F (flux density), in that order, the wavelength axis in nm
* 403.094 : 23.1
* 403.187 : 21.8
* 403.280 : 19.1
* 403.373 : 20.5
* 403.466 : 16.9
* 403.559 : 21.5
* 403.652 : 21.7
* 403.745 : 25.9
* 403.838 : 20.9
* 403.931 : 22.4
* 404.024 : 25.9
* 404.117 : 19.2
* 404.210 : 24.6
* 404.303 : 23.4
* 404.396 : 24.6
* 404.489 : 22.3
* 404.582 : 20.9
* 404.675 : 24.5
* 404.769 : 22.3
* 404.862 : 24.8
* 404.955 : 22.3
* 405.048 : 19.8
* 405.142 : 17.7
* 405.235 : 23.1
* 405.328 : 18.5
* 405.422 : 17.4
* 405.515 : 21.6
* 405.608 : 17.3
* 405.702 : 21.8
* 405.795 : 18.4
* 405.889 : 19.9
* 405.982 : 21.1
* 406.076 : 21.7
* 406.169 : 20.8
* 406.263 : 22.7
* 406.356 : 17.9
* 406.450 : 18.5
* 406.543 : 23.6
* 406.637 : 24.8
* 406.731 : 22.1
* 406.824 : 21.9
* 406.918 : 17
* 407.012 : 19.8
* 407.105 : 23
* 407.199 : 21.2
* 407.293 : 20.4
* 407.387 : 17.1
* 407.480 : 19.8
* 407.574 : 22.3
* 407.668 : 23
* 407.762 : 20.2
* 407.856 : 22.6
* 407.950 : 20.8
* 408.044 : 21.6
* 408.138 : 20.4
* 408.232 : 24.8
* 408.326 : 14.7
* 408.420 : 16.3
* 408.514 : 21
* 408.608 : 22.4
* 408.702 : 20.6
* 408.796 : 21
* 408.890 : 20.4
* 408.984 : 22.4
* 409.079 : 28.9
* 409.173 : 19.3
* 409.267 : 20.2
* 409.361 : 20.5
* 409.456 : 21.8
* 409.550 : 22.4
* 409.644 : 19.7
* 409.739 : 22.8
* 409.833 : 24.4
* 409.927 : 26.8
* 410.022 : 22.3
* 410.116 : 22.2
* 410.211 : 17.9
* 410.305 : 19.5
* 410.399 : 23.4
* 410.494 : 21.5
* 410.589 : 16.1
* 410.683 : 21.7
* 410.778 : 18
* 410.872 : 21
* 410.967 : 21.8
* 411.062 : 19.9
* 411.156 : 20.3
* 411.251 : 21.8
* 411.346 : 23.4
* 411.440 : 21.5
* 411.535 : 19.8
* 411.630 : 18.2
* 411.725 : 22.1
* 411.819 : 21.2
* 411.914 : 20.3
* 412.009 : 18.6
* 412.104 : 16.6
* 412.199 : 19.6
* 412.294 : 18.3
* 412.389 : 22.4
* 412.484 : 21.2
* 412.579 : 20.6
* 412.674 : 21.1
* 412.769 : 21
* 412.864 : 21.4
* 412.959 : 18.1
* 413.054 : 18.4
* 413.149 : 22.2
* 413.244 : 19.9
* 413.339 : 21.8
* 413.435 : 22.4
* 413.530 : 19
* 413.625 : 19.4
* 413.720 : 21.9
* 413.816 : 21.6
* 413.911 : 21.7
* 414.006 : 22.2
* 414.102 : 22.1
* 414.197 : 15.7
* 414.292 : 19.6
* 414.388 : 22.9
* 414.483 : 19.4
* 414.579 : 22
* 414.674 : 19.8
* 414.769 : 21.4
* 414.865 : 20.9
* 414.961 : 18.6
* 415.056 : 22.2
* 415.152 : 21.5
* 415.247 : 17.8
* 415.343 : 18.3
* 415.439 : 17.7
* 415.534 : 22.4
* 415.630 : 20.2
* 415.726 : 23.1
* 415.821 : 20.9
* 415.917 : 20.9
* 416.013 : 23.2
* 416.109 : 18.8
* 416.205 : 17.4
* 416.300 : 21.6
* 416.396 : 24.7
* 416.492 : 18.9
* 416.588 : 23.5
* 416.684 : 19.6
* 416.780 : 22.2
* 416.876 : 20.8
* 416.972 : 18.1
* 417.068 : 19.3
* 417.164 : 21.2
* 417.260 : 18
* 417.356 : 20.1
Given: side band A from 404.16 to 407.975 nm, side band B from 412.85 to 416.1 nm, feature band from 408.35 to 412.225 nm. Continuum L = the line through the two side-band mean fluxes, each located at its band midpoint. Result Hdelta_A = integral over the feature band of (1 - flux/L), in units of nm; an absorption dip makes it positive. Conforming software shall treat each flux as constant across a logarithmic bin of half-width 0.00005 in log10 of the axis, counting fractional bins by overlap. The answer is -0.01 nm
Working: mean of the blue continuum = 21.2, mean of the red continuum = 20.6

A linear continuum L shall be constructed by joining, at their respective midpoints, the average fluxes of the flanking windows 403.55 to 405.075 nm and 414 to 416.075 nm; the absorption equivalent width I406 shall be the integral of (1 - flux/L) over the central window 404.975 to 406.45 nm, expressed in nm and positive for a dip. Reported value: 0.17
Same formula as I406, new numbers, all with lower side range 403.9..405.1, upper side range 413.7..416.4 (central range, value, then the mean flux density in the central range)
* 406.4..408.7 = 0.145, 20.8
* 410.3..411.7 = 0.058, 20.6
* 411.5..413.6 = 0.096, 20.2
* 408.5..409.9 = -0.006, 22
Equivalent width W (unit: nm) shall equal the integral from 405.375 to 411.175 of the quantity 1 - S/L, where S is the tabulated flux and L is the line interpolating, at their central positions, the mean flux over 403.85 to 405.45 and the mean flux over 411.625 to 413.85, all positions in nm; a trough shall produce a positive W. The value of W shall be 0.09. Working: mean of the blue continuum 22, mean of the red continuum 20.3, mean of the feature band 20.9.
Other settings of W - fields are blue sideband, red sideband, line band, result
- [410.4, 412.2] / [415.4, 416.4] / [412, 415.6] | 0.047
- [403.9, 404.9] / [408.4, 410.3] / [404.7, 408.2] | 0.268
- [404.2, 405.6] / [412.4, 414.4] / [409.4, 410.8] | -0.024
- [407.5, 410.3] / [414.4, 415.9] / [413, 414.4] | 0.004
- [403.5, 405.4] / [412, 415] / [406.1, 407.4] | 0.052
